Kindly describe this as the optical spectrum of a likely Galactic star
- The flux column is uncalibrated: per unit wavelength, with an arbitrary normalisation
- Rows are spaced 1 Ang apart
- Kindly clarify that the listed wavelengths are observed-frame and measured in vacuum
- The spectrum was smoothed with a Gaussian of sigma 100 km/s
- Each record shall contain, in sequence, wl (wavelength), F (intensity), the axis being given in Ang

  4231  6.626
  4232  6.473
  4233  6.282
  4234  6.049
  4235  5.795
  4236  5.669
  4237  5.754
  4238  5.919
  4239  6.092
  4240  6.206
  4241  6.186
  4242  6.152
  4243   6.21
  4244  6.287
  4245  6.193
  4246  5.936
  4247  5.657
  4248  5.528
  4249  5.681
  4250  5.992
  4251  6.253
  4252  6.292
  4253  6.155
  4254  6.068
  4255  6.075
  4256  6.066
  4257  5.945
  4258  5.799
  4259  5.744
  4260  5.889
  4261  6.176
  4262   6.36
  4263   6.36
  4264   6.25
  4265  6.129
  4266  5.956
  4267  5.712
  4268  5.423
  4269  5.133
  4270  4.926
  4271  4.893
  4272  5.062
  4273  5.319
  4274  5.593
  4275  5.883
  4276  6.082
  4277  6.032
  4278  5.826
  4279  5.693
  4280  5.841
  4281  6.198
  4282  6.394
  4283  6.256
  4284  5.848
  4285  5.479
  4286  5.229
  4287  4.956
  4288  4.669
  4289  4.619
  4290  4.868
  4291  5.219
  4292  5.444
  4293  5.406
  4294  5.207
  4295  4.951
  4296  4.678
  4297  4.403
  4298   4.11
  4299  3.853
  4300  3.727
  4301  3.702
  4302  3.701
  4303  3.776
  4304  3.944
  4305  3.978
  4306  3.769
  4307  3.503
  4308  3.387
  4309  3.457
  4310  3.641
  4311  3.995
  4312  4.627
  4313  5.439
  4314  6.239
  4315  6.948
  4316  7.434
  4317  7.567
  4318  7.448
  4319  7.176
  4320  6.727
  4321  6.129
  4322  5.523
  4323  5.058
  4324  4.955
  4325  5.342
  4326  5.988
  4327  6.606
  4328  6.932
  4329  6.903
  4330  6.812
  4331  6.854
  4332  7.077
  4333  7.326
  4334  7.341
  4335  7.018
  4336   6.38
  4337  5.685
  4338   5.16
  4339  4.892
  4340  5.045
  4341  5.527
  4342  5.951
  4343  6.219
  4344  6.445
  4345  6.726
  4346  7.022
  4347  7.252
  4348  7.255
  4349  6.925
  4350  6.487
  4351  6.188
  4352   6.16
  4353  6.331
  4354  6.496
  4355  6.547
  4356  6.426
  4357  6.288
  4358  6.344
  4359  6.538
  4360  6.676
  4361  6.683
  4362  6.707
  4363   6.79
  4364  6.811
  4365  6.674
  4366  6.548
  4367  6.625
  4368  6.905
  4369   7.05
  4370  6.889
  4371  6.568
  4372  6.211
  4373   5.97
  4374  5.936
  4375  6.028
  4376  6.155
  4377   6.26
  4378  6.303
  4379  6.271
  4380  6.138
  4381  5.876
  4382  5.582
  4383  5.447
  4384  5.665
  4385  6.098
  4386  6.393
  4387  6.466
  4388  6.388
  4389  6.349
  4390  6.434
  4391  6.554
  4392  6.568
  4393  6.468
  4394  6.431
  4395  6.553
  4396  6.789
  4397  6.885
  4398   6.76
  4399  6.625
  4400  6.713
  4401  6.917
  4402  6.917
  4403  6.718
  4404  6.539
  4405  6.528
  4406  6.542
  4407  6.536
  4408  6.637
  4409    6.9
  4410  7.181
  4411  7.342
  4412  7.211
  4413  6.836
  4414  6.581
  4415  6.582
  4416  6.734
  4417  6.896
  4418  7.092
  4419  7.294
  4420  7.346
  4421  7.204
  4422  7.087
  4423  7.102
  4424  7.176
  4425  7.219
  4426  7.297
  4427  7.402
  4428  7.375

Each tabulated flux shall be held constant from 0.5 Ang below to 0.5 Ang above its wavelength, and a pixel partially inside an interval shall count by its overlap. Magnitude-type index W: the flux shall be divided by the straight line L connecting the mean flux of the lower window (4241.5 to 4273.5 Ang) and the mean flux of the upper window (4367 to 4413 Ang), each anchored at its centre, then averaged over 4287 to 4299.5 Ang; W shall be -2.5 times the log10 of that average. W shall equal 0.25 mag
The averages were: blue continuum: 5.86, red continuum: 6.49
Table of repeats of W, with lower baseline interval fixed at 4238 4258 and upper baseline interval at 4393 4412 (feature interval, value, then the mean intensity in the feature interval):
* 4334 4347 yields 0.06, 6.11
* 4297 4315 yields 0.46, 4.14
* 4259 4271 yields 0.06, 5.8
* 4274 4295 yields 0.12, 5.54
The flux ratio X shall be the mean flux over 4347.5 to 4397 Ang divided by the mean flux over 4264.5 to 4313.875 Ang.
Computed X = 1.30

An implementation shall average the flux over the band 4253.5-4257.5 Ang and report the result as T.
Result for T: 6.04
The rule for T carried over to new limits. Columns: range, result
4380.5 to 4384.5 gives 5.64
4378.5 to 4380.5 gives 6.2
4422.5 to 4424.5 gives 7.14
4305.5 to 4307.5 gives 3.64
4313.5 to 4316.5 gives 6.87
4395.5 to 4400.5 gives 6.75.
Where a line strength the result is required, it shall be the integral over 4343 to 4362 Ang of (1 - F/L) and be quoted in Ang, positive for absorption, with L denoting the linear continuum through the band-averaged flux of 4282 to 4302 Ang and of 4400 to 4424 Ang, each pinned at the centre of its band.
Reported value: -2.2 Ang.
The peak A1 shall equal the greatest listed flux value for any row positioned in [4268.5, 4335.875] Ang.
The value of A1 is 7.567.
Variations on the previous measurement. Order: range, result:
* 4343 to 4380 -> 7.255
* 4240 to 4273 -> 6.36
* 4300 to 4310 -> 3.978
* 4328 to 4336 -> 7.341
